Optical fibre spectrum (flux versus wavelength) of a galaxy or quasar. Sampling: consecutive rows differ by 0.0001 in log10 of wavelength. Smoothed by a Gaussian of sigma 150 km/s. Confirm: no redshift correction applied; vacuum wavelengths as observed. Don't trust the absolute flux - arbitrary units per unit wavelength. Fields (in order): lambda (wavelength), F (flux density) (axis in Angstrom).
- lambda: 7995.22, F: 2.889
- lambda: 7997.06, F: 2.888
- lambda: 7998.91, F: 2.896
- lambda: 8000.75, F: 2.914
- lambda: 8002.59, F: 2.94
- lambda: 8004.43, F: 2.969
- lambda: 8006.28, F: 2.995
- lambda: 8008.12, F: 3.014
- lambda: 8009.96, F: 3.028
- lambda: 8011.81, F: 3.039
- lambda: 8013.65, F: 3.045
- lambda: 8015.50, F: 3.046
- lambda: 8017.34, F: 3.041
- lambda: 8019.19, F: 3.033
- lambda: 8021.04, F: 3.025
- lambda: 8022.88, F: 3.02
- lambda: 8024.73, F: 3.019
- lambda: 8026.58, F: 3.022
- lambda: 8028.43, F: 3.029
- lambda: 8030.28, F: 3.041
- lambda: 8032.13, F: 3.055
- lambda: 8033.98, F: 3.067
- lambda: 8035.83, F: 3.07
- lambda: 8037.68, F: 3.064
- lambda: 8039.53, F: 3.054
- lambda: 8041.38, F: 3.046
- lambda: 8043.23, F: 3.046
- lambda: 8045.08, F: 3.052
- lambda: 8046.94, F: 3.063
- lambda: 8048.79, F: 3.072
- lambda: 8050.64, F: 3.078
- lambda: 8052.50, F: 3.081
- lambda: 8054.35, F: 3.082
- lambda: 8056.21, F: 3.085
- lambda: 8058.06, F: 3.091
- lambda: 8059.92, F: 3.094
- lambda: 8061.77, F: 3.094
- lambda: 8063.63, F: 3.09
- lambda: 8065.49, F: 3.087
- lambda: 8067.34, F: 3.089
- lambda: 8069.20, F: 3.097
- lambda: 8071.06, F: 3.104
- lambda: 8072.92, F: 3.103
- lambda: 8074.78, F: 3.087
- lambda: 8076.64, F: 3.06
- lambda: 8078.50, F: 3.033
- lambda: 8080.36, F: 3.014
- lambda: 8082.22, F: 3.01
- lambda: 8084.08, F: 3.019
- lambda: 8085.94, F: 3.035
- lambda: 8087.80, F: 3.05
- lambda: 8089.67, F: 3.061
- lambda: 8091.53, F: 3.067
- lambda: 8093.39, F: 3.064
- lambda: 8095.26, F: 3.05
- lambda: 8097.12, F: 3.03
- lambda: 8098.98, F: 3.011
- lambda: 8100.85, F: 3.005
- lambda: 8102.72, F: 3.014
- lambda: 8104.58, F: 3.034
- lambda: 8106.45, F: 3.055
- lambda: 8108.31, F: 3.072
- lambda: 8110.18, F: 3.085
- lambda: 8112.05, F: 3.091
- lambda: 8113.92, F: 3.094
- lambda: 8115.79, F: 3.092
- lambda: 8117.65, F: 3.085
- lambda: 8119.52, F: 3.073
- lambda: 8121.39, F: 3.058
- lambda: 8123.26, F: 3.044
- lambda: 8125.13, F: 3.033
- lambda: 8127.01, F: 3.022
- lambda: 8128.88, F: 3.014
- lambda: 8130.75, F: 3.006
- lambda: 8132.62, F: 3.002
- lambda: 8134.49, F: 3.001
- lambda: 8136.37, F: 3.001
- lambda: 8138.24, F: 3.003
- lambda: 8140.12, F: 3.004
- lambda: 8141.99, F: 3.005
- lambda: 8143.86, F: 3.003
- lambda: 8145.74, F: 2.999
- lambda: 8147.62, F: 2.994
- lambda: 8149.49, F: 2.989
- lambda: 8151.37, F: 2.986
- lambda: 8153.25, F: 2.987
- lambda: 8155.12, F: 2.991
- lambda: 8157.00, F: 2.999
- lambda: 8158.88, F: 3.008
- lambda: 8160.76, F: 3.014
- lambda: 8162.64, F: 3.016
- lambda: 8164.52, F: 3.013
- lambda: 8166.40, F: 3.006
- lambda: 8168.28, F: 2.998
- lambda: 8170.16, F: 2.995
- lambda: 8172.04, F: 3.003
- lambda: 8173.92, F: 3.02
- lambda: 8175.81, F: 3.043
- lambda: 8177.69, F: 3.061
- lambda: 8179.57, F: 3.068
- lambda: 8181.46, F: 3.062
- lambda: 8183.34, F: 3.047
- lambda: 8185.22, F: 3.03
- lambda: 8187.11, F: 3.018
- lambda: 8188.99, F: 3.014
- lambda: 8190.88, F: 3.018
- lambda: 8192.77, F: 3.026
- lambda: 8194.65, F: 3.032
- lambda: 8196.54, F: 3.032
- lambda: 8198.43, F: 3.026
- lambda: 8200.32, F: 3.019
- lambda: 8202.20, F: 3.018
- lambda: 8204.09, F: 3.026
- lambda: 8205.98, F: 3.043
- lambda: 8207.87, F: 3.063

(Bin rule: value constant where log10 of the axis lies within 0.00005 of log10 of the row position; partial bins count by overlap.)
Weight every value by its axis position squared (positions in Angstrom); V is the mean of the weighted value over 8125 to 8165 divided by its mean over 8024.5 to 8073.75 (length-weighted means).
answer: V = 1.0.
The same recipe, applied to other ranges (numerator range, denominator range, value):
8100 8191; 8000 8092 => 1.02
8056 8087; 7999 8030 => 1.03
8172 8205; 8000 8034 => 1.05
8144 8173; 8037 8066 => 1.00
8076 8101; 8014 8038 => 1.01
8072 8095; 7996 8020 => 1.04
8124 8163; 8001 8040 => 1.02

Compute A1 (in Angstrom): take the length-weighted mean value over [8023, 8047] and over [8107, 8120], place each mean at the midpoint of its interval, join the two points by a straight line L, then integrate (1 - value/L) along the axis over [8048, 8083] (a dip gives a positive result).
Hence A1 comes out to -0.2 Angstrom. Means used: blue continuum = 3.05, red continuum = 3.09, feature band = 3.08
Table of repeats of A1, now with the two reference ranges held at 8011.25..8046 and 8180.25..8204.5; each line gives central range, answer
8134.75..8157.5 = 0.27 Angstrom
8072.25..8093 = -0.07 Angstrom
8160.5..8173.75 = 0.11 Angstrom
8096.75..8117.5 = -0.13 Angstrom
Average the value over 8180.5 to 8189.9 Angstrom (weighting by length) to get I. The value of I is 3.04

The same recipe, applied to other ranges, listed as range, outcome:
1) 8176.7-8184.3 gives 3.06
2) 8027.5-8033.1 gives 3.04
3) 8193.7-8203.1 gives 3.03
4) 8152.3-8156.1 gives 2.99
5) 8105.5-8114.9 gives 3.08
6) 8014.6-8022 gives 3.04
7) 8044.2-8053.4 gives 3.07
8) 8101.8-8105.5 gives 3.03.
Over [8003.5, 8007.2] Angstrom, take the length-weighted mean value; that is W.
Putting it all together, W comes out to 2.98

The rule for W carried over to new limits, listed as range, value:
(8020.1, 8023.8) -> 3.03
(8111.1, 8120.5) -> 3.09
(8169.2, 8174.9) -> 3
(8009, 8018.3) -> 3.04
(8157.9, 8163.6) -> 3.01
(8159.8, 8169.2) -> 3.01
